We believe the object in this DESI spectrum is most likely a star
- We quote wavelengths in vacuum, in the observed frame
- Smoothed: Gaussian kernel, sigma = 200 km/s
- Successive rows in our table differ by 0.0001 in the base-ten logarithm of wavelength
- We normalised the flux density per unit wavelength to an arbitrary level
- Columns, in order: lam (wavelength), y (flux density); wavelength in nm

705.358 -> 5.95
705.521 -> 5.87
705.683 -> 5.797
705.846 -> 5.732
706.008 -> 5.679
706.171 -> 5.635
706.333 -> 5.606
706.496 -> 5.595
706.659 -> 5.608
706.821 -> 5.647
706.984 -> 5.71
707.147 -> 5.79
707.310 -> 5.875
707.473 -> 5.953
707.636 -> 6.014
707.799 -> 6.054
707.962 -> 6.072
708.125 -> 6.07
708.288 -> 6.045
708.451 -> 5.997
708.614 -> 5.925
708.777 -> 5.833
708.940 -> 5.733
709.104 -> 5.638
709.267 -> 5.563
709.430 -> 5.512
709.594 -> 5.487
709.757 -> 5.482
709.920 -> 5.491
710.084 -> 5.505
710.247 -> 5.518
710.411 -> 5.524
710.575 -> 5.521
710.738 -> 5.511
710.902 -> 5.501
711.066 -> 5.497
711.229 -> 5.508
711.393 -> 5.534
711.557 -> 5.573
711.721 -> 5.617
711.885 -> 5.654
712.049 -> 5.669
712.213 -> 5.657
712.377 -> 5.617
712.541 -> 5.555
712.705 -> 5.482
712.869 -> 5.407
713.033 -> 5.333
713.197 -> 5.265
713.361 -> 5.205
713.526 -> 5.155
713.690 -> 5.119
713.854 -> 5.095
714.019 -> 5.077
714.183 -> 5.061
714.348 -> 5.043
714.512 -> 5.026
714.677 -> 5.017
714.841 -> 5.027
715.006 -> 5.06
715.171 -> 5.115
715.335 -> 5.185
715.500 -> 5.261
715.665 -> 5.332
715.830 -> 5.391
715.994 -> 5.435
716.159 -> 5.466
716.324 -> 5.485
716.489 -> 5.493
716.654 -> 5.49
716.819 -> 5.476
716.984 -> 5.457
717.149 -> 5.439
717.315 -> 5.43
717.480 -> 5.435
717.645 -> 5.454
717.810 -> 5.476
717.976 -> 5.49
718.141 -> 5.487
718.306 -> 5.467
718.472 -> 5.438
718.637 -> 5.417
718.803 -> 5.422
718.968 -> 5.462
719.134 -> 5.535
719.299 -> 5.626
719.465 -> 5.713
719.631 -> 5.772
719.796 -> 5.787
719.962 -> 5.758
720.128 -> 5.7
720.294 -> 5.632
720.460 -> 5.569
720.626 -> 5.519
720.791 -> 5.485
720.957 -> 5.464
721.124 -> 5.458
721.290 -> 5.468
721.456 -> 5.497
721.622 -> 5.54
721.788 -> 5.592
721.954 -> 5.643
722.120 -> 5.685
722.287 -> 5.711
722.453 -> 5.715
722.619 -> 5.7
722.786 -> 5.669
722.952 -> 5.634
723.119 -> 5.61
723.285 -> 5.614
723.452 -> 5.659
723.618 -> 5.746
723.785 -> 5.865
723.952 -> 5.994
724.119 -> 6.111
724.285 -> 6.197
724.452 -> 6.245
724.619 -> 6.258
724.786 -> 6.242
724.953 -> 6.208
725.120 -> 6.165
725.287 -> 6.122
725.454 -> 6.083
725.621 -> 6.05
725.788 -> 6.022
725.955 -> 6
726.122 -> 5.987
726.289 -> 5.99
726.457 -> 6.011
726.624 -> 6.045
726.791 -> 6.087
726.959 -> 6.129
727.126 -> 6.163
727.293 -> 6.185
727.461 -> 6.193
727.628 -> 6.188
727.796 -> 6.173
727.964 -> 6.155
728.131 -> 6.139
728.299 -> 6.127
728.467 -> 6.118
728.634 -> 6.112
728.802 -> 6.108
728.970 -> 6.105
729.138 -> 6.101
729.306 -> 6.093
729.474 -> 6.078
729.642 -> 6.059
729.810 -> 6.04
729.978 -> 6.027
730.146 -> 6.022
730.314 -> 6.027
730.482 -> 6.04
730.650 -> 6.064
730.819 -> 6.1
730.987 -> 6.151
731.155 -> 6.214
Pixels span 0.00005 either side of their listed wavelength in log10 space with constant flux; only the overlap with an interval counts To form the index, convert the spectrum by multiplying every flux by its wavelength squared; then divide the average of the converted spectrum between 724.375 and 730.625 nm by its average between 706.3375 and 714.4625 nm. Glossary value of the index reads 1.1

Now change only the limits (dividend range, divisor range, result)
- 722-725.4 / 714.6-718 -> 1.13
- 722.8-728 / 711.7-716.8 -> 1.17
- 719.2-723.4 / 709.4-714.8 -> 1.07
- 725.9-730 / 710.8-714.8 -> 1.19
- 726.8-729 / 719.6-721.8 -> 1.12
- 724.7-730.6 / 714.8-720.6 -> 1.15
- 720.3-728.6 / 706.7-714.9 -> 1.11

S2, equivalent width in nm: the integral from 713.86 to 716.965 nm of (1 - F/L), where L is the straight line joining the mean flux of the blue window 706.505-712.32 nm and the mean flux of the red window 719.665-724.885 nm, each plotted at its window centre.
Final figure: 0.25 nm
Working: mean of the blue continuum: 5.69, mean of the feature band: 5.25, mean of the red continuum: 5.74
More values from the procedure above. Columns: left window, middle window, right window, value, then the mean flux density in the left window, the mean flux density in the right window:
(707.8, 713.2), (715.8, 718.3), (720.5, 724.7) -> 0.095 nm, 5.63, 5.72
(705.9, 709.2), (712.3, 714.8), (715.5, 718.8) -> 0.162 nm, 5.82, 5.44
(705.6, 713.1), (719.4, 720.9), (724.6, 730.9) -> 0.067 nm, 5.67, 6.1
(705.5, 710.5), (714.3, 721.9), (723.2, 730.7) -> 0.607 nm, 5.74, 6.07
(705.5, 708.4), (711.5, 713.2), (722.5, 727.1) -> 0.095 nm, 5.82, 5.98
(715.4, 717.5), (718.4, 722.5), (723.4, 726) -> 0.109 nm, 5.43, 6.07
